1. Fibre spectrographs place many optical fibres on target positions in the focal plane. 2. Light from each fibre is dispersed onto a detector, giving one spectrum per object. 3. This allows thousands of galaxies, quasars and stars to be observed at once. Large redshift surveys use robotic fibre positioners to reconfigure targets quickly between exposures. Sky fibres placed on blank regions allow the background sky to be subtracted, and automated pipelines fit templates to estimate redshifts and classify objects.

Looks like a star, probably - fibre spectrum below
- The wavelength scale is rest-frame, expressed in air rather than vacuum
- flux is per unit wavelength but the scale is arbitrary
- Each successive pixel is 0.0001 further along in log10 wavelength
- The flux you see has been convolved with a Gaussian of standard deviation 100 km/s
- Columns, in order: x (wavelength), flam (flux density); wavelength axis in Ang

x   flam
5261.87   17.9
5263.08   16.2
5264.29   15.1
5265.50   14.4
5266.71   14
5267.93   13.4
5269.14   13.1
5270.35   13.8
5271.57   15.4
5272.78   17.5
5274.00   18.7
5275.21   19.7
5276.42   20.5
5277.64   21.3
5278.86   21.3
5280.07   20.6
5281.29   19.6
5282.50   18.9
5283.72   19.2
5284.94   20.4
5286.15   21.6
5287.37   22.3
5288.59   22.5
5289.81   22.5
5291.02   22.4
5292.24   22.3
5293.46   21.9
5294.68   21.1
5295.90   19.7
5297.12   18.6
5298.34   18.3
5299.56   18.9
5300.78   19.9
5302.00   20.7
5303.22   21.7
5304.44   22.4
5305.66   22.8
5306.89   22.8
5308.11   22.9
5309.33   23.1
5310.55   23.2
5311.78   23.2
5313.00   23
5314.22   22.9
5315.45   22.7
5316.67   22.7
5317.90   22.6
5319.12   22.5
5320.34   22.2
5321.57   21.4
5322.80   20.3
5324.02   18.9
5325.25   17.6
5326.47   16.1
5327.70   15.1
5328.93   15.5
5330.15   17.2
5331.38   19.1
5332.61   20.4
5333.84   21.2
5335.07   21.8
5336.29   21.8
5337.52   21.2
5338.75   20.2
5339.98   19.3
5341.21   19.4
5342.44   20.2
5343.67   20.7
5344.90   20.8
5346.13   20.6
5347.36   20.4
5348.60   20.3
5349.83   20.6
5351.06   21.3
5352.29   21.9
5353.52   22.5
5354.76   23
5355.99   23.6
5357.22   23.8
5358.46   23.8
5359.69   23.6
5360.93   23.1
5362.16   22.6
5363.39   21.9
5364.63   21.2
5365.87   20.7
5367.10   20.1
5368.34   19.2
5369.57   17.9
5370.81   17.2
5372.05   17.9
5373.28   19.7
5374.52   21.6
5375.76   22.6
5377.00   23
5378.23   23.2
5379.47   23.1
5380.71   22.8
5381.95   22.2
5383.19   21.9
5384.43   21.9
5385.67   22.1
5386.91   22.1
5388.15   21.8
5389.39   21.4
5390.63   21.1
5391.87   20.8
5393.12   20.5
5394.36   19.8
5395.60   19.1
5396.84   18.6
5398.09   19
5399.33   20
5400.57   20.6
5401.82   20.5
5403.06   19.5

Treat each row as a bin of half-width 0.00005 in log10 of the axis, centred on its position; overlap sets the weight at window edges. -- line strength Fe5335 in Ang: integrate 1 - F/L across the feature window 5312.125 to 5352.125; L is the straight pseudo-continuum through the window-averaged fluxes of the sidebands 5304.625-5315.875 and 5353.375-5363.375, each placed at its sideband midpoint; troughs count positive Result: 4.7 Ang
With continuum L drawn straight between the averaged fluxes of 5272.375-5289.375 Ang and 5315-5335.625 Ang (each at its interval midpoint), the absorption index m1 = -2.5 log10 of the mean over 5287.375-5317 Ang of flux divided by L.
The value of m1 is -0.087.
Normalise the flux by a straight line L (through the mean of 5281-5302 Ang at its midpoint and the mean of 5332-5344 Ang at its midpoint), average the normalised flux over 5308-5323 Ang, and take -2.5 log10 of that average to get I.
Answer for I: -0.10 mag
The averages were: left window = 20.6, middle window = 22.6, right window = 20.6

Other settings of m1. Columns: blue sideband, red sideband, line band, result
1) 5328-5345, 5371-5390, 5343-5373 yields -0.02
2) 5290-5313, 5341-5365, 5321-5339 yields 0.13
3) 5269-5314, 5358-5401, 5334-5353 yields 0.01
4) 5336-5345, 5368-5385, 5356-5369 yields -0.07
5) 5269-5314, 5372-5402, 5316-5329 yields 0.06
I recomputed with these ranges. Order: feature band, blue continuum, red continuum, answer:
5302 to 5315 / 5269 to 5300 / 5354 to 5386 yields -0.12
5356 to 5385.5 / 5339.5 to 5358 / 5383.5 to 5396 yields -0.02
